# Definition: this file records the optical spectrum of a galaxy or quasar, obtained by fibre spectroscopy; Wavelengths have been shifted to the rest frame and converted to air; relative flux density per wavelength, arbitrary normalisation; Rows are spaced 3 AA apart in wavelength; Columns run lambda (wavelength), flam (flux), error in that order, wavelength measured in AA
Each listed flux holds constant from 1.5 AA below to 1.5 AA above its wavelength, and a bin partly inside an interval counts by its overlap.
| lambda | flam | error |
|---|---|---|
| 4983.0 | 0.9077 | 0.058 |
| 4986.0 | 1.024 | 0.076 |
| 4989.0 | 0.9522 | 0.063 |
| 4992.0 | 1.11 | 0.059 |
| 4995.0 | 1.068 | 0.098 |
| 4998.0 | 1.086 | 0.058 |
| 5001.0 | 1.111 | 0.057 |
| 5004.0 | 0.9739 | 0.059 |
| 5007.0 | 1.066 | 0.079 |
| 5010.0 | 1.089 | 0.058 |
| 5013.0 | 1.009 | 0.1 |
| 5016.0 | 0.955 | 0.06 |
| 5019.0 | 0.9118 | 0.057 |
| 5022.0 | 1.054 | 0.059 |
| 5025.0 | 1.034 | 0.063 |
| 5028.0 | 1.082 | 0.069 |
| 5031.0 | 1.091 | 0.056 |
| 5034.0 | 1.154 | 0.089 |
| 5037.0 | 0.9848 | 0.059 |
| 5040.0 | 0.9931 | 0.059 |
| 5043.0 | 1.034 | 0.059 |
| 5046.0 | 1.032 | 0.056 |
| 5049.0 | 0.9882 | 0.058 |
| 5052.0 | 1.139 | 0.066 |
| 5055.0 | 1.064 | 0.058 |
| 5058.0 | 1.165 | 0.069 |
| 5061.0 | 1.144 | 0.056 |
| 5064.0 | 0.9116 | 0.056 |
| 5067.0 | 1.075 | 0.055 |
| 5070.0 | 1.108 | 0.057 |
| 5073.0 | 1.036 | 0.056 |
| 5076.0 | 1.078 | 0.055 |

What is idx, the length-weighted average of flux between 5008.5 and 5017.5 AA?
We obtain 1.02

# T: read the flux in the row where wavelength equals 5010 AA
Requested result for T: 1.089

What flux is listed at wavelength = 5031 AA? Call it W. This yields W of 1.091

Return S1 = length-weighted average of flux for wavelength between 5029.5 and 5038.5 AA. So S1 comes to 1.08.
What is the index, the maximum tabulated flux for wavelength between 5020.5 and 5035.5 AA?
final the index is 1.154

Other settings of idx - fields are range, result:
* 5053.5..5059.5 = 1.11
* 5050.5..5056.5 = 1.1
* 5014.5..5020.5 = 0.933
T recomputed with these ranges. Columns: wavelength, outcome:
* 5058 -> 1.165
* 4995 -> 1.068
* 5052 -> 1.139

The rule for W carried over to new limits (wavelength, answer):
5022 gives 1.054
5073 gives 1.036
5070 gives 1.108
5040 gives 0.9931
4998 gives 1.086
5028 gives 1.082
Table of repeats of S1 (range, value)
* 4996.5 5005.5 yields 1.06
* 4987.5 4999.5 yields 1.05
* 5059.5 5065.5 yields 1.03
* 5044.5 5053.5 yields 1.05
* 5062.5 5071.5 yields 1.03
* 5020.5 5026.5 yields 1.04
